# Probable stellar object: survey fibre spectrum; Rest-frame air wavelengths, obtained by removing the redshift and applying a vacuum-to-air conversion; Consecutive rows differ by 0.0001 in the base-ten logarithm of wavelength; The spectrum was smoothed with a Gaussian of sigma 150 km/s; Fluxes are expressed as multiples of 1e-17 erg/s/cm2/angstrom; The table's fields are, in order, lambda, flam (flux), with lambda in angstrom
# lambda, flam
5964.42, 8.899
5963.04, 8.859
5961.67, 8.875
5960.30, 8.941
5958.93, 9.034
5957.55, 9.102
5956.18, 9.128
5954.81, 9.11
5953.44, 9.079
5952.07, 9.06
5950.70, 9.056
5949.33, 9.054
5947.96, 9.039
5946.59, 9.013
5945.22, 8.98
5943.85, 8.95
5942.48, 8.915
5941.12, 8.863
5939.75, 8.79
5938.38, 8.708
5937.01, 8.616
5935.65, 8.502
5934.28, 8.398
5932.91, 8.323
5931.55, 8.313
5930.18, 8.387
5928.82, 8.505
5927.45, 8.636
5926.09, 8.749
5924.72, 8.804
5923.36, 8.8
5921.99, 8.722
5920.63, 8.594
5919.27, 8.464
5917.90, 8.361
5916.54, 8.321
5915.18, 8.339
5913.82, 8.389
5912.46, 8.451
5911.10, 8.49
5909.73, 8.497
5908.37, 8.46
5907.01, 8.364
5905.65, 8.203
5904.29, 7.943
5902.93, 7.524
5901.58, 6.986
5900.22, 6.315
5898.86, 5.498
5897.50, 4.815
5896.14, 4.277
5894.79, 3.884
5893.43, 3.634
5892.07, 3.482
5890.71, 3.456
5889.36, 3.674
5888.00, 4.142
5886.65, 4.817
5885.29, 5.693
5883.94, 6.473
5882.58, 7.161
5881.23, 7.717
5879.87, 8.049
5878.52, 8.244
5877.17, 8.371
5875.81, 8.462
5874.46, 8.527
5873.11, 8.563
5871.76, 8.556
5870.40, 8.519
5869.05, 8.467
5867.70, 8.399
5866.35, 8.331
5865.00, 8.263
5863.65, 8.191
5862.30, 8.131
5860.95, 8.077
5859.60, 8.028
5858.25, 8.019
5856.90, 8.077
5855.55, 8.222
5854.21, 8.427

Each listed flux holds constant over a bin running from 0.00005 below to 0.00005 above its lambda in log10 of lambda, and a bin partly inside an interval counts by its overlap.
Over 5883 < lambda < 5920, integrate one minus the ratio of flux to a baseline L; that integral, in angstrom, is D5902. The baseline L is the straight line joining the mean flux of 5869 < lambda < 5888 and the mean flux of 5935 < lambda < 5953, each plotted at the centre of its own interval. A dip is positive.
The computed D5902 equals 7.20 angstrom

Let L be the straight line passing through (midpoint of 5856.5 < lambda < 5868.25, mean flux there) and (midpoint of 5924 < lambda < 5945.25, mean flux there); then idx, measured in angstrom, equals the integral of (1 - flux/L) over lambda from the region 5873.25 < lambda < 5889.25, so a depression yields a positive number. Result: 2.5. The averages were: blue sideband 8.17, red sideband 8.64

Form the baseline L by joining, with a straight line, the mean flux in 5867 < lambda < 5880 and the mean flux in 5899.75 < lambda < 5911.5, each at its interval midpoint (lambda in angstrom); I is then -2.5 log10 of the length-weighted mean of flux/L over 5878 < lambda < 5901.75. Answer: 0.45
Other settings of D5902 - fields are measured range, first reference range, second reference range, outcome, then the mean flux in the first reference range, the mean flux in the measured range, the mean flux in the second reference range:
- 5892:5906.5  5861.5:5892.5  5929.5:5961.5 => 3.59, 7.15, 5.81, 8.84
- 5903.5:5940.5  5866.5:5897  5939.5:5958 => -2.25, 6.5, 8.48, 9.02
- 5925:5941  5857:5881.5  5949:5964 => 0.48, 8.28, 8.55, 9.02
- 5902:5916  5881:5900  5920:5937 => -3.33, 4.88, 8.25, 8.56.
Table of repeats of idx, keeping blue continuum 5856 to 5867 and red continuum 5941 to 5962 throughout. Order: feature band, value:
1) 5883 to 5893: 4.54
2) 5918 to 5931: 0.21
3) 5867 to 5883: 0.00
